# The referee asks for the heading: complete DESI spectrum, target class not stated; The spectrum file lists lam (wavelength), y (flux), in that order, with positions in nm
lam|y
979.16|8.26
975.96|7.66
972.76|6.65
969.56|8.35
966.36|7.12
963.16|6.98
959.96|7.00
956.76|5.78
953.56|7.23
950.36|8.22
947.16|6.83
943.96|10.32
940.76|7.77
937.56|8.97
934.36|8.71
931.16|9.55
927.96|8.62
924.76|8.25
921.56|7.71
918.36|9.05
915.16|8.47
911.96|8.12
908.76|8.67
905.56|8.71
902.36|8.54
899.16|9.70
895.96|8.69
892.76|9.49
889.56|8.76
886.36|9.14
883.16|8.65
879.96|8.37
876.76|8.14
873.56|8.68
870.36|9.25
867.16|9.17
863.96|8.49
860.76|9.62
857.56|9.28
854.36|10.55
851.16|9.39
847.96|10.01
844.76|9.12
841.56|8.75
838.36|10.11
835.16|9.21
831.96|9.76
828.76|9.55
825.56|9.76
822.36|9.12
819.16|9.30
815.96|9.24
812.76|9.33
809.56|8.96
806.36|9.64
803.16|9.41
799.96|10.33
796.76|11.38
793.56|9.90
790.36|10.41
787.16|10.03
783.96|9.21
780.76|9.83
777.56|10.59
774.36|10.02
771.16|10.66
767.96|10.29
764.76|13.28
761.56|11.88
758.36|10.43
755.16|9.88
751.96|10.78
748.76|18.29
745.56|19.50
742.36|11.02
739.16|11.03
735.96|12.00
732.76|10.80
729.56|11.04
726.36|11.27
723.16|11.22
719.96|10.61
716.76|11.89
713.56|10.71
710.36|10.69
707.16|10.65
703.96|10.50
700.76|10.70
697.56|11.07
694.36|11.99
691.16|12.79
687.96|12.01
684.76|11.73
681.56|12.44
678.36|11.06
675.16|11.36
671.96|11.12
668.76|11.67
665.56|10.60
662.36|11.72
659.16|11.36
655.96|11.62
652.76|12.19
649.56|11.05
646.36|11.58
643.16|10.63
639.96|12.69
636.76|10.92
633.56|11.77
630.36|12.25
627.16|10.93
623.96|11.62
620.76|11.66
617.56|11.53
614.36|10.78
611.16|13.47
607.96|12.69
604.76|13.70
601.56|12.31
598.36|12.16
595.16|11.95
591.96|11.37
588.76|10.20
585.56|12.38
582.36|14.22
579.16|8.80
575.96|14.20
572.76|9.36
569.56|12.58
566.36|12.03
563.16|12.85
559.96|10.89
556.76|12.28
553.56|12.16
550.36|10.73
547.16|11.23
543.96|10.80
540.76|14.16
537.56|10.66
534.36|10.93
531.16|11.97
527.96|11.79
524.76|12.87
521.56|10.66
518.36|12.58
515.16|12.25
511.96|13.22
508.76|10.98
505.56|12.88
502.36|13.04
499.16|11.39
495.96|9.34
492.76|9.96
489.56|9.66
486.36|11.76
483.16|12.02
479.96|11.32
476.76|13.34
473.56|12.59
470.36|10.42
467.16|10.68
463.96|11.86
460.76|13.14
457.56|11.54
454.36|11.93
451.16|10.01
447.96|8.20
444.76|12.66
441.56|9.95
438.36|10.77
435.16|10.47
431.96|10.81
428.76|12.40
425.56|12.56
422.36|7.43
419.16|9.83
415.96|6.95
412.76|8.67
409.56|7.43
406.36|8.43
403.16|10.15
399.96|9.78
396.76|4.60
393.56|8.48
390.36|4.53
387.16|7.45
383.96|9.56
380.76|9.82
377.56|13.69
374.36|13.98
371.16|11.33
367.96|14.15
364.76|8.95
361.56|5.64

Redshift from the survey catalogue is 0.14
